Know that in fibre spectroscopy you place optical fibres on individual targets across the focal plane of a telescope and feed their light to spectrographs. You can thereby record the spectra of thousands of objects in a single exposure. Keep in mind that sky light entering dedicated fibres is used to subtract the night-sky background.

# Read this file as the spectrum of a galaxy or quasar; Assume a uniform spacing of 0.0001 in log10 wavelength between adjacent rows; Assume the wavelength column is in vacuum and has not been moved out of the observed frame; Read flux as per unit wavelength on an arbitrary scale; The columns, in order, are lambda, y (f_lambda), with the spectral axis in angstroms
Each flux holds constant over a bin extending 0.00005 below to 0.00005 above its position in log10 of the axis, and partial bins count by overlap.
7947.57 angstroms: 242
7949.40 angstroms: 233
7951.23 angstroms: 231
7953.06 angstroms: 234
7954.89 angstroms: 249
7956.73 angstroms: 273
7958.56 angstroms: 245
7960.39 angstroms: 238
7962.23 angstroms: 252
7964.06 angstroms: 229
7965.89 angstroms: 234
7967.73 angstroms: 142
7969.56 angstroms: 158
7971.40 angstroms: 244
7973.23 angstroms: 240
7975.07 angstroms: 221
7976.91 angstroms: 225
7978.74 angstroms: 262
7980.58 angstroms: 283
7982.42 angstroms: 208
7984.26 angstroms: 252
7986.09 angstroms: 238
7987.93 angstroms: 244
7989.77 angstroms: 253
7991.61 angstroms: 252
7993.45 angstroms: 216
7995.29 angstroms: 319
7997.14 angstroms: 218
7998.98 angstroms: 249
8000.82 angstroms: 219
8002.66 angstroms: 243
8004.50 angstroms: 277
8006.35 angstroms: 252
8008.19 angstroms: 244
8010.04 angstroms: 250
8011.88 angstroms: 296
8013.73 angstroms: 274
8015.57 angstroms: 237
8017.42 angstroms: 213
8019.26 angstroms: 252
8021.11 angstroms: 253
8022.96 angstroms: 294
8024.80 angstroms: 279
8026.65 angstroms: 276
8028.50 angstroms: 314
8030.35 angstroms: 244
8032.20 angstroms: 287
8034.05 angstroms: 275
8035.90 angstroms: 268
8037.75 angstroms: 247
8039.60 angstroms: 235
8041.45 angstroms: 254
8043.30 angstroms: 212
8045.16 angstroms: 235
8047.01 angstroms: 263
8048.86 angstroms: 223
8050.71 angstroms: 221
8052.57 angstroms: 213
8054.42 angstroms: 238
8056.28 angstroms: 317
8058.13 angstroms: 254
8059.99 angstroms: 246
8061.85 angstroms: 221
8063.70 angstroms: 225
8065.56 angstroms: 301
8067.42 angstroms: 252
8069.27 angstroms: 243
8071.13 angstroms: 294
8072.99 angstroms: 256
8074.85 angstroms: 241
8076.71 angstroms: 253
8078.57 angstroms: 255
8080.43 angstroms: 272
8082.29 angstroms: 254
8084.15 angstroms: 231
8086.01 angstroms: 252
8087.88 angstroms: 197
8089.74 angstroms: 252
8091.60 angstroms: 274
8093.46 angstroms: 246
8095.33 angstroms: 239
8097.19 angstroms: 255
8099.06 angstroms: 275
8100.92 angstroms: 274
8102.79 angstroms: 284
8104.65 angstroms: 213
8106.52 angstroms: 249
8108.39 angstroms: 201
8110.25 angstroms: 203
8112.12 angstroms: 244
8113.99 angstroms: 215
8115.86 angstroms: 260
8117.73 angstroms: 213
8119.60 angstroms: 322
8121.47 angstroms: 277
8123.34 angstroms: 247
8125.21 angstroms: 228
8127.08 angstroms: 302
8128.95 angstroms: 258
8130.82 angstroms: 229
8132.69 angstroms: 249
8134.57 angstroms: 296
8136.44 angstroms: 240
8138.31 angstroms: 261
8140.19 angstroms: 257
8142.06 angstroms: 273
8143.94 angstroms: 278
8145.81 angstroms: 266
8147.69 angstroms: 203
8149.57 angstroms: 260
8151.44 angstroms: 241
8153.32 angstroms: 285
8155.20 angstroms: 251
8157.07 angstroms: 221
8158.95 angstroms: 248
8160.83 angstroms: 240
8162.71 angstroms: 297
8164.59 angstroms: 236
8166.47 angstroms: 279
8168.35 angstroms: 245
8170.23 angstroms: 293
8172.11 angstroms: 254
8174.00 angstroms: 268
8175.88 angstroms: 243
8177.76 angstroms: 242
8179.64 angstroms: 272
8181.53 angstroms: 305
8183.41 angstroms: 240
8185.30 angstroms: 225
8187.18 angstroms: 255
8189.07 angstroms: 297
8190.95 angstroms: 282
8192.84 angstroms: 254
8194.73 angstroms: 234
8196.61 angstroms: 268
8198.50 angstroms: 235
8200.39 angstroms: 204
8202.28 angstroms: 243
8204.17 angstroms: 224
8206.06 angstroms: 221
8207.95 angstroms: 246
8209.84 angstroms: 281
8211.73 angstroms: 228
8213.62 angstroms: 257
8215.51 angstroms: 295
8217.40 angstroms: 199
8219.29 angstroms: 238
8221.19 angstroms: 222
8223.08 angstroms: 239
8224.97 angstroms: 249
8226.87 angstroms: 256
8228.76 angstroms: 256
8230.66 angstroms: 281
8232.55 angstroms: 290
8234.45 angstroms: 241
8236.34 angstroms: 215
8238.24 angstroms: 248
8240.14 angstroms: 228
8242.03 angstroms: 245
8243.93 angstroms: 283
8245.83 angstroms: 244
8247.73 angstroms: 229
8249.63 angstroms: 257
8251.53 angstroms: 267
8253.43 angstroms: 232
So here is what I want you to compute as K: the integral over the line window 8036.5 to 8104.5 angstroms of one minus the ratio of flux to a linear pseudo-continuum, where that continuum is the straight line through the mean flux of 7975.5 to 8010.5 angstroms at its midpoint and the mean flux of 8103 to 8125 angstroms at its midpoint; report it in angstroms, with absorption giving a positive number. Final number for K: -1.8 angstroms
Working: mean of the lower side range 247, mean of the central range 250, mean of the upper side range 241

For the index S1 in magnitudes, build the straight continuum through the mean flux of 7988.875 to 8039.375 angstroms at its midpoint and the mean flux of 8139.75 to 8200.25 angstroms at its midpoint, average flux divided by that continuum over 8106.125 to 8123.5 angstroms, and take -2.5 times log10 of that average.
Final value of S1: 0.07 mag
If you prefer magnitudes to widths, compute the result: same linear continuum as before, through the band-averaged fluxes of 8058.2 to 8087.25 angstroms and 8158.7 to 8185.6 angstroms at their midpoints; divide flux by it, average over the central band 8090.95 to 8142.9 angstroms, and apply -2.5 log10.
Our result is 0.01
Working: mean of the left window 252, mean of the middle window 253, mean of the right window 260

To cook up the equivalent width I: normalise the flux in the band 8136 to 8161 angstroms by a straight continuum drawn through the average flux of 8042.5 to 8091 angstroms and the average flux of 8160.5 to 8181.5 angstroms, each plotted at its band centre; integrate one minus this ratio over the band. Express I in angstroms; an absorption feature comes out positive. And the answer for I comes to 0.7 angstroms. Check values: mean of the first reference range 247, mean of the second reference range 263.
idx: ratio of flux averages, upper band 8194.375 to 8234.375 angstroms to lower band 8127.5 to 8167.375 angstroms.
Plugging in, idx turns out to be 0.96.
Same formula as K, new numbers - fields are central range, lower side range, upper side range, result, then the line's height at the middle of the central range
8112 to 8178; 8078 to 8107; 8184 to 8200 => -1.0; 253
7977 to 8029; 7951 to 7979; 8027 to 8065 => -3.5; 239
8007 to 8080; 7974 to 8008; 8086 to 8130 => -2.3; 247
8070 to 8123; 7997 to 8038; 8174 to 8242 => 1.2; 256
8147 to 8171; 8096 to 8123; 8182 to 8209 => -0.7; 247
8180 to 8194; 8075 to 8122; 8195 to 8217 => -1.2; 245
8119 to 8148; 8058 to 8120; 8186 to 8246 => -1.6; 248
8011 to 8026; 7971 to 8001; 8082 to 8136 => -1.0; 246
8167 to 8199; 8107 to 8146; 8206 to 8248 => -1.2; 250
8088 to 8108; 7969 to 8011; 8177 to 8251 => -0.5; 246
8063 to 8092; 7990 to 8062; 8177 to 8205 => 0.0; 253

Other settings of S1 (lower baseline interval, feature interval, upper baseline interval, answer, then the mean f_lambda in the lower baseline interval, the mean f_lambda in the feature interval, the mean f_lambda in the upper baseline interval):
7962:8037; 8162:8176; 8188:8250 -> -0.071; 248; 265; 248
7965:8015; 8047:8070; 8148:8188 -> 0.000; 241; 247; 256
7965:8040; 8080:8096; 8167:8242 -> 0.017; 249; 246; 251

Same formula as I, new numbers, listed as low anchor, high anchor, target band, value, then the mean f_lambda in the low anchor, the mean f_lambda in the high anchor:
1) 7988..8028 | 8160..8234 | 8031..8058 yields 0.7 angstroms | 256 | 254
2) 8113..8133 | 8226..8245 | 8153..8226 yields 0.9 angstroms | 255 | 254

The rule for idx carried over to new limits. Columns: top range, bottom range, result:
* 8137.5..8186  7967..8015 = 1.06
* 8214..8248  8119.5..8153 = 0.96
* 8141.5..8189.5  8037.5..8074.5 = 1.04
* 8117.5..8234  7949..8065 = 1.04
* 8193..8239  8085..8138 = 0.98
